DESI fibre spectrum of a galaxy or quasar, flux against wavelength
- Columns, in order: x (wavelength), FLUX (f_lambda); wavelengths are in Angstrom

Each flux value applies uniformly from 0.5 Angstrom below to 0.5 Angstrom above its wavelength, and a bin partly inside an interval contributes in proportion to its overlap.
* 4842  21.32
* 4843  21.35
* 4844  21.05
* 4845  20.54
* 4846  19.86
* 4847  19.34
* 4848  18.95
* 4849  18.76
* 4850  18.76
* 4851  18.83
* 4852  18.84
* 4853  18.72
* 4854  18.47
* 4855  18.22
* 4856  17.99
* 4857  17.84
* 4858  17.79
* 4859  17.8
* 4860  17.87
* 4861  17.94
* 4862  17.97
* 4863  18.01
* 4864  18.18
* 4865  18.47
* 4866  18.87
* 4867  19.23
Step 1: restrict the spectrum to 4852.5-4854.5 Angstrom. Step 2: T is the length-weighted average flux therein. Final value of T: 18.6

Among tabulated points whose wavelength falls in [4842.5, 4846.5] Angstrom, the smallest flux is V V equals 19.86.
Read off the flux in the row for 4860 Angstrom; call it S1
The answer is 17.87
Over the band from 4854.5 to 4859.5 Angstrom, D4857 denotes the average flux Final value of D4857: 17.9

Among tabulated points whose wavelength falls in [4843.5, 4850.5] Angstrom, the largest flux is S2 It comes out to 21.05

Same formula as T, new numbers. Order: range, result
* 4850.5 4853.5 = 18.8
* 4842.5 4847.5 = 20.4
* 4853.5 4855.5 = 18.3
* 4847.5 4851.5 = 18.8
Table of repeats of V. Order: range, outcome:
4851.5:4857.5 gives 17.84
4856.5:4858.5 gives 17.79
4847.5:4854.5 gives 18.47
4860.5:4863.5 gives 17.94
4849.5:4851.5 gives 18.76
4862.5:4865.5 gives 18.01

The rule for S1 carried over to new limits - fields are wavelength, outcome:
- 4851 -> 18.83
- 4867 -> 19.23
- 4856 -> 17.99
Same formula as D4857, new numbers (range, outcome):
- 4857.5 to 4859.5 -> 17.8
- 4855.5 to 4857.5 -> 17.9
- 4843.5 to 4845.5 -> 20.8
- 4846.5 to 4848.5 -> 19.1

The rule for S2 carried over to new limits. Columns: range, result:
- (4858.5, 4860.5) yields 17.87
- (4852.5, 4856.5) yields 18.72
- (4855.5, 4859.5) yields 17.99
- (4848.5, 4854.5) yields 18.84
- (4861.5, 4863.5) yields 18.01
